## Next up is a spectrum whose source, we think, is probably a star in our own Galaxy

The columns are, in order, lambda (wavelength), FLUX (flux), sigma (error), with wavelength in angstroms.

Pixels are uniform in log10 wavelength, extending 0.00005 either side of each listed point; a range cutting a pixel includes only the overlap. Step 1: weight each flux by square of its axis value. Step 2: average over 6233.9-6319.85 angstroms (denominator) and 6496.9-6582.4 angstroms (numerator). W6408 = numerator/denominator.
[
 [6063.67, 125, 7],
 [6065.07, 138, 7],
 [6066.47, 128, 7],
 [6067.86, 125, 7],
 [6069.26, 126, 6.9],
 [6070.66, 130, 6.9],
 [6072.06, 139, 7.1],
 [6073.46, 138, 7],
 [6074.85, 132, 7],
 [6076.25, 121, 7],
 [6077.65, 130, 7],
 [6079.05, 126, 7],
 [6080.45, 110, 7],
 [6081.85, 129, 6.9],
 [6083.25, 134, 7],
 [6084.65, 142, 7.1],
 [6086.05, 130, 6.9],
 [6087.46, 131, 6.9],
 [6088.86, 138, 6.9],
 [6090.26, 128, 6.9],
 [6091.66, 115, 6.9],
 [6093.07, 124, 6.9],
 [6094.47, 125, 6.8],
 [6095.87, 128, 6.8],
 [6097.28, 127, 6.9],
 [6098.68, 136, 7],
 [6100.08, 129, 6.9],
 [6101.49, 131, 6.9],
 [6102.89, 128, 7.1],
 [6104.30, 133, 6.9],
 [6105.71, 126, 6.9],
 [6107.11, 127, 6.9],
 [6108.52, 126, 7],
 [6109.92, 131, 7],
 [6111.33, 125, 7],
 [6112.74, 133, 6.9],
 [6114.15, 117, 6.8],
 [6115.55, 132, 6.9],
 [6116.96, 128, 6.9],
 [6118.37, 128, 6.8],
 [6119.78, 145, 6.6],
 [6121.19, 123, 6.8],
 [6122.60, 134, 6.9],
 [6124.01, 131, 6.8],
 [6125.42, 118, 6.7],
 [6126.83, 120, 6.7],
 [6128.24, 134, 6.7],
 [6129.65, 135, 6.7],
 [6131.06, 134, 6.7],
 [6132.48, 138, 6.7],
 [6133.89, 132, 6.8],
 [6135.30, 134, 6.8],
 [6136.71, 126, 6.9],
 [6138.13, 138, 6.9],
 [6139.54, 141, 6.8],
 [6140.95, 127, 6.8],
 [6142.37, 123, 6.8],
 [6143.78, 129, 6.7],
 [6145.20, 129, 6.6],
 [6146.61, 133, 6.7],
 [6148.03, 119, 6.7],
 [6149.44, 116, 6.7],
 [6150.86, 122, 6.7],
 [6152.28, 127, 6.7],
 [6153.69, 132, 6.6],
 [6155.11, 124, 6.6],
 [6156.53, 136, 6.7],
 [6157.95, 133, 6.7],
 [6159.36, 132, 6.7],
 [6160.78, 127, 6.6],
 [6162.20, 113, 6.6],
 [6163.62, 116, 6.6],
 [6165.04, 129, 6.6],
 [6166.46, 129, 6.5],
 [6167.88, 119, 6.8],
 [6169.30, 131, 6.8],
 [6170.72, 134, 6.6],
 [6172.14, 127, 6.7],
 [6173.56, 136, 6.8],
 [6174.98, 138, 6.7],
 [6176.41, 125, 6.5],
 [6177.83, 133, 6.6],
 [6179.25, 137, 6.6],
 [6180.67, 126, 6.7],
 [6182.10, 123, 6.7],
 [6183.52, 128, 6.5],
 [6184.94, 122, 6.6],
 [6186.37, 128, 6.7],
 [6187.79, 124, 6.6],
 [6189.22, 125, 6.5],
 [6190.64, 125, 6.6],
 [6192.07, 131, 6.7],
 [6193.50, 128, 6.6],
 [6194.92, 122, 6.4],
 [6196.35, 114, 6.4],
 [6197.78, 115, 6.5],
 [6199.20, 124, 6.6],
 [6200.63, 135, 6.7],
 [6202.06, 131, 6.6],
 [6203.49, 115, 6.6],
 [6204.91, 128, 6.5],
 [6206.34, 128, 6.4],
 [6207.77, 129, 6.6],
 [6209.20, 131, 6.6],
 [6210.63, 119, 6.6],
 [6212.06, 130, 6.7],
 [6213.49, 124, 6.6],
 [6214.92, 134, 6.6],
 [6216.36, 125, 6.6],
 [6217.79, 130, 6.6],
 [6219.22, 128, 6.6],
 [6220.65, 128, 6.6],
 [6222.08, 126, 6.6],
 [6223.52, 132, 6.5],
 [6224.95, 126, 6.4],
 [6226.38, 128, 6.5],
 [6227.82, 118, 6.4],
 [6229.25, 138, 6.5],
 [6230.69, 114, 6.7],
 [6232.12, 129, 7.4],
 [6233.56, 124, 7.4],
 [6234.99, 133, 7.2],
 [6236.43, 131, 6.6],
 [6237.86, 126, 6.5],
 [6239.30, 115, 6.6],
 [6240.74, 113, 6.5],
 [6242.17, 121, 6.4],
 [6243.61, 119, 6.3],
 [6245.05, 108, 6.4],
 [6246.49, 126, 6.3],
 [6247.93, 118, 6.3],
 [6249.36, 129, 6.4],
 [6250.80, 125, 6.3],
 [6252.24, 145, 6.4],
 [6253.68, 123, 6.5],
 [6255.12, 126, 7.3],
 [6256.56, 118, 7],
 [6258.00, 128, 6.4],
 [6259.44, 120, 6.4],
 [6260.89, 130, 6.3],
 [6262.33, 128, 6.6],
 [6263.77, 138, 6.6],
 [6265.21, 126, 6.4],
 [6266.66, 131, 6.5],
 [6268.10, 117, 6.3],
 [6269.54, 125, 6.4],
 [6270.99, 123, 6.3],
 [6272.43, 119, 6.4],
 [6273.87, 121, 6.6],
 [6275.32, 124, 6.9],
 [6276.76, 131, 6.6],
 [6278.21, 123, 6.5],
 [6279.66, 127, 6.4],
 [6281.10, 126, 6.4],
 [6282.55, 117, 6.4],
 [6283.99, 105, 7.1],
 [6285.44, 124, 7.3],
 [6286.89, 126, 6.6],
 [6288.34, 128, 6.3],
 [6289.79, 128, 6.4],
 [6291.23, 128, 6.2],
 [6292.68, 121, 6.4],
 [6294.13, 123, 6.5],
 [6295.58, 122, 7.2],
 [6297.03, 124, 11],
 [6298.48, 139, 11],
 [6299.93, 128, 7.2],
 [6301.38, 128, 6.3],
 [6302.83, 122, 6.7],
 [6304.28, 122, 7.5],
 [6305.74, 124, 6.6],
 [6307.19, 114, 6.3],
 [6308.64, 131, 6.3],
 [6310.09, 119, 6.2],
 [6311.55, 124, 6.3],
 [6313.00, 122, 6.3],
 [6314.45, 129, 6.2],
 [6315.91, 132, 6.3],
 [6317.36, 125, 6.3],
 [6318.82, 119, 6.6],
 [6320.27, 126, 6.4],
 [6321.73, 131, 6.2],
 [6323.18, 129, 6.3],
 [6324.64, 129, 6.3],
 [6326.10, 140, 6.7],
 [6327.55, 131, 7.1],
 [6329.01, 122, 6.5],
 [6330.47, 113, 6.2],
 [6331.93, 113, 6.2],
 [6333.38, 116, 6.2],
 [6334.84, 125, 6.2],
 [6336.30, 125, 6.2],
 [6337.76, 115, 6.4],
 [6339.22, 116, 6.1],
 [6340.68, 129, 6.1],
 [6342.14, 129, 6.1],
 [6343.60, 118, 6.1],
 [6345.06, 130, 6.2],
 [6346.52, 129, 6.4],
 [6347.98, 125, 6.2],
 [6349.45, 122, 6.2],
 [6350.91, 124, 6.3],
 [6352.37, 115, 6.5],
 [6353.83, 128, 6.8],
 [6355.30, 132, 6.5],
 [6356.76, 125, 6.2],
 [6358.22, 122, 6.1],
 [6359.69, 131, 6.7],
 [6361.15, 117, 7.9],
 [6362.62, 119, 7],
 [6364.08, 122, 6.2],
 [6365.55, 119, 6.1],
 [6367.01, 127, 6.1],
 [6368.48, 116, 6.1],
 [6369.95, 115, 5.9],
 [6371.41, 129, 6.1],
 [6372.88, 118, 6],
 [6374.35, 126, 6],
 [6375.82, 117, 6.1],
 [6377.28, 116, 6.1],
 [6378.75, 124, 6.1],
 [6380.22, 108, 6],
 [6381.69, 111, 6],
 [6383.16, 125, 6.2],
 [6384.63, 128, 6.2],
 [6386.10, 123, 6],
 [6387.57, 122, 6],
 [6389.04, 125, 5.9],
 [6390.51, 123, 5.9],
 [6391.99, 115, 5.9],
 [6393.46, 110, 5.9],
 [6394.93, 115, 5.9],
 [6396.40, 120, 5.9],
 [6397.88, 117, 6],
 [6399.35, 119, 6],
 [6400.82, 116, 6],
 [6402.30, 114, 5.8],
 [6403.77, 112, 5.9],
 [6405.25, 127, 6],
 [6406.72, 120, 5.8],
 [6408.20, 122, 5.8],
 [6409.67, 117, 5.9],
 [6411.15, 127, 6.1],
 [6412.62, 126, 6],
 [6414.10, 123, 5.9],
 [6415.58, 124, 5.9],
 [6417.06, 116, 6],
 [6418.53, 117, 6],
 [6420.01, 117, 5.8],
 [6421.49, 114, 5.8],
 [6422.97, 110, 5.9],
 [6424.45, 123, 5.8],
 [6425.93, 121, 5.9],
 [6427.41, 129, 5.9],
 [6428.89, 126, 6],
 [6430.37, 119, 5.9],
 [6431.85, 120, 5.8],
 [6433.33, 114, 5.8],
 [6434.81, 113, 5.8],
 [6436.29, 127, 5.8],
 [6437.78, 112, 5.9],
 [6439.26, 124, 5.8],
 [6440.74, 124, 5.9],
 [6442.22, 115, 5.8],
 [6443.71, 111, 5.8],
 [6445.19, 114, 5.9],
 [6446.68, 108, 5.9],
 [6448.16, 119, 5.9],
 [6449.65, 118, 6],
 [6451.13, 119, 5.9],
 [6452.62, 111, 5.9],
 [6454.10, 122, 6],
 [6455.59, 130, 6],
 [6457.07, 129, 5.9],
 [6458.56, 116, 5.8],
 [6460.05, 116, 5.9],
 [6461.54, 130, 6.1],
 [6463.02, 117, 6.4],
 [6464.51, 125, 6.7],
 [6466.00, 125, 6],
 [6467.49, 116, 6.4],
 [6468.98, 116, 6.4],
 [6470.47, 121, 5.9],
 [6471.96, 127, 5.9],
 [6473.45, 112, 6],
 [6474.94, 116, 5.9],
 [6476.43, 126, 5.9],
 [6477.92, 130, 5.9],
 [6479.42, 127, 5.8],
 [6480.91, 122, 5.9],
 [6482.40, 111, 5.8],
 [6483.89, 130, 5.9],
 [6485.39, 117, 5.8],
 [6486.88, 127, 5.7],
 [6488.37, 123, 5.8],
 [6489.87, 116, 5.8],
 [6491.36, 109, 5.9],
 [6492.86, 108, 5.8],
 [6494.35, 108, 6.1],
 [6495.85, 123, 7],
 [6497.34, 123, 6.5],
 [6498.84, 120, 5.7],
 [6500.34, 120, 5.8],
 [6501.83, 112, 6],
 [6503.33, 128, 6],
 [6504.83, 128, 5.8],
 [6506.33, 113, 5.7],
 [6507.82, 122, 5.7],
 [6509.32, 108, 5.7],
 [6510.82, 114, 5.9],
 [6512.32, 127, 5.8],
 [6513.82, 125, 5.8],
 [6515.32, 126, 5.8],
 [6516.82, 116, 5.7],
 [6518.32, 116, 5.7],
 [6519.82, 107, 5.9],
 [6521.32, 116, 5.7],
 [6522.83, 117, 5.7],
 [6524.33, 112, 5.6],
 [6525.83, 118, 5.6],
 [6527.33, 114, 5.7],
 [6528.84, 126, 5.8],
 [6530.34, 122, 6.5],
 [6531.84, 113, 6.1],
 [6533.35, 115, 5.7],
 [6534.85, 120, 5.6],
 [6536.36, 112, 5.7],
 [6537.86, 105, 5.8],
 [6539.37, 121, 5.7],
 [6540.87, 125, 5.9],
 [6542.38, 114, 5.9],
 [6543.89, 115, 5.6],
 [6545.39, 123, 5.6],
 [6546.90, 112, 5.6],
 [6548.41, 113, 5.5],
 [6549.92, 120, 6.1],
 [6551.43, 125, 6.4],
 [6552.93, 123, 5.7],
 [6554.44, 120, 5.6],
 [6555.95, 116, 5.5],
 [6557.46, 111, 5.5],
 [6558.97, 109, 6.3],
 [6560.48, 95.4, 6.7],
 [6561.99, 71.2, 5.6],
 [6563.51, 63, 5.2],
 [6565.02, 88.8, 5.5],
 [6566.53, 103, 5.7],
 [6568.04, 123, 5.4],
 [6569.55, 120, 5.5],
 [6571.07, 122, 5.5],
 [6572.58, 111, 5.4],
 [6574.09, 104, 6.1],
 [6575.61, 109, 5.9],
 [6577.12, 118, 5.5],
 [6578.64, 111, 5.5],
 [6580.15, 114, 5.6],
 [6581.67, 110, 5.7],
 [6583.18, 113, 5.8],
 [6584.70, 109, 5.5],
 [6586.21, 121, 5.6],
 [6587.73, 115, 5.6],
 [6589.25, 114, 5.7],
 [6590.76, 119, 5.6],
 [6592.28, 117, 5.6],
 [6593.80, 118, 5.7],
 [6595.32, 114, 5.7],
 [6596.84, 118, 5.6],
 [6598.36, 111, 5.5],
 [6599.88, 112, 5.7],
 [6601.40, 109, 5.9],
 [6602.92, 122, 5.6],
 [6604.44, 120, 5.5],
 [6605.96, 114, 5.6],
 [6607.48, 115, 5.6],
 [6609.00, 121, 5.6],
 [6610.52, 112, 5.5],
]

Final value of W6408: 1.0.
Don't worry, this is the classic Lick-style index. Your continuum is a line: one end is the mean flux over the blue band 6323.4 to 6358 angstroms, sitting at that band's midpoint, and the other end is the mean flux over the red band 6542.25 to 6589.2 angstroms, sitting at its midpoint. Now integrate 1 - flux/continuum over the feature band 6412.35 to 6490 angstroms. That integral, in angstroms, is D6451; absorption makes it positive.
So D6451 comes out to -1.8 angstroms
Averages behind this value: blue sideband 124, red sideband 110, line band 120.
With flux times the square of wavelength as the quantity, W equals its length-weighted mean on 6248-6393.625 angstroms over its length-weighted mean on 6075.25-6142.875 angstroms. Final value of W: 1.02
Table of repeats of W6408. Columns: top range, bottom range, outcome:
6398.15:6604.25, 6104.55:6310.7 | 1.01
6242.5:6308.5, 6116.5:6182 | 1.00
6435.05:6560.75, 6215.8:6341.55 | 1.02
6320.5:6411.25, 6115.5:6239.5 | 1.01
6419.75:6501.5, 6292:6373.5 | 1.00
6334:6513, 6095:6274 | 1.02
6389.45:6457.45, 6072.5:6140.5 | 1.01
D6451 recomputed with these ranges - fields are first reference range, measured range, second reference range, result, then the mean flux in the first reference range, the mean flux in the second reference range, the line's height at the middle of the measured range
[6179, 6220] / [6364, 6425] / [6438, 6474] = 0.8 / 126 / 119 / 121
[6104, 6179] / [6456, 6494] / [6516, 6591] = -1.6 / 129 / 113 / 116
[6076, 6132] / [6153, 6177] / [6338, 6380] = -0.2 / 129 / 123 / 127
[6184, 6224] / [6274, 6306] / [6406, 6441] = -0.2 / 126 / 120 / 124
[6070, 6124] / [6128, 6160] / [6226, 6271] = -0.6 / 129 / 125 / 128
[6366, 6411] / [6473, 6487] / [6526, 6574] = -0.8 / 119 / 112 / 115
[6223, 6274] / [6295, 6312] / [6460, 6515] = -0.1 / 125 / 120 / 124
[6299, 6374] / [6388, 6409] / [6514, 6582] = 0.4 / 124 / 113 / 121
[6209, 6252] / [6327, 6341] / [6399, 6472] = 0.2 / 125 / 119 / 122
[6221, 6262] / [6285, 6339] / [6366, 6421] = -1.0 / 125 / 120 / 122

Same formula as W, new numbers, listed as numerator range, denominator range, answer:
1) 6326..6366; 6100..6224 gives 1.02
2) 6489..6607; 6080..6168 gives 1.02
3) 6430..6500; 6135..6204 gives 1.03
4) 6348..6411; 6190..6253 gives 1.01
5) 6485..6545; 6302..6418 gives 1.01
